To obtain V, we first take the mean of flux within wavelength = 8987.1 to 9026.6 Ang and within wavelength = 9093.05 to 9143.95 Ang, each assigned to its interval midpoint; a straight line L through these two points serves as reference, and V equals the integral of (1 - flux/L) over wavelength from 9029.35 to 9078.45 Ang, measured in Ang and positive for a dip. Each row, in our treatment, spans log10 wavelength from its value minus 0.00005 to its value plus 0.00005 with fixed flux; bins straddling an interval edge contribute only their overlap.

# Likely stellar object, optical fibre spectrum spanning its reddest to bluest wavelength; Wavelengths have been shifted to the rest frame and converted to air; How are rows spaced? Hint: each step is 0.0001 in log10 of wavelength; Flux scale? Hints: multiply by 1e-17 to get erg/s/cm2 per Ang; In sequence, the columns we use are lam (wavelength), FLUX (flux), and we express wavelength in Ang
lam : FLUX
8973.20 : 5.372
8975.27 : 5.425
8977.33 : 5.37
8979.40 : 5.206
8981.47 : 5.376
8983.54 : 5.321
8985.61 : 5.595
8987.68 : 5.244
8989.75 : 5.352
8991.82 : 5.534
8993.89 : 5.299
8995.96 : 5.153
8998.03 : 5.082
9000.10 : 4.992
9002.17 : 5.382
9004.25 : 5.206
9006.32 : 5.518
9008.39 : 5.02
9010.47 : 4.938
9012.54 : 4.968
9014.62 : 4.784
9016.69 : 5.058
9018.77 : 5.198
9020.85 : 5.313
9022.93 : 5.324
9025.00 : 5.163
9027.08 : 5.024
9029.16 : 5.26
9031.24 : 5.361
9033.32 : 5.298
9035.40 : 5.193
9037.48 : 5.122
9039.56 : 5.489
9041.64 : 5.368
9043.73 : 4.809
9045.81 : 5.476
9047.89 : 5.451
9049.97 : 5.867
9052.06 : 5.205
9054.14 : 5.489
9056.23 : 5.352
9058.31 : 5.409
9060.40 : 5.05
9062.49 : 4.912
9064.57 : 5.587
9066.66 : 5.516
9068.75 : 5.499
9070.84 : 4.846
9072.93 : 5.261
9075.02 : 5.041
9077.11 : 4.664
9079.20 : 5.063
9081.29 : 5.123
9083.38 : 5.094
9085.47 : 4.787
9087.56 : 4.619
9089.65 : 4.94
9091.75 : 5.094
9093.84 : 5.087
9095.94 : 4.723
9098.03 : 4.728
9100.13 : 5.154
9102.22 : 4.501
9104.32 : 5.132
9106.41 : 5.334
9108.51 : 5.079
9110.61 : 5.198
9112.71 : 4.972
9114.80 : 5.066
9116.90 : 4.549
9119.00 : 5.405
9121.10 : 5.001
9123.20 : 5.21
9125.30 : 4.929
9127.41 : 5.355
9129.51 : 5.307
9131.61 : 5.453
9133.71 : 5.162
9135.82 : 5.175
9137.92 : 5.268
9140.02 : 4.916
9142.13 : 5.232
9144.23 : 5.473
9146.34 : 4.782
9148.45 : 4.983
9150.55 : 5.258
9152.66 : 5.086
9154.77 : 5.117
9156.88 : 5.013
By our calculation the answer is -1.22 Ang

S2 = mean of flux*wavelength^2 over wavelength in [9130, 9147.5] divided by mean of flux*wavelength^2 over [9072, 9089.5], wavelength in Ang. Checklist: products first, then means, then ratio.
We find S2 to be 1.06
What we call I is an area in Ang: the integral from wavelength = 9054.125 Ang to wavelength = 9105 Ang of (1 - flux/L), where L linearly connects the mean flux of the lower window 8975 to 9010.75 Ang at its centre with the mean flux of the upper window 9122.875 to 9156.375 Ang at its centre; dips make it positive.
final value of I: 1.5 Ang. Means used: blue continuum 5.28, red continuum 5.16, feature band 5.06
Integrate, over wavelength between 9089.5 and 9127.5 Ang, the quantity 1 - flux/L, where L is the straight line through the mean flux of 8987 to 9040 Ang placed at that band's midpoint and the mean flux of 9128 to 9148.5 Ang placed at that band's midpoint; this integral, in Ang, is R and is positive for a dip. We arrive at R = 1.27 Ang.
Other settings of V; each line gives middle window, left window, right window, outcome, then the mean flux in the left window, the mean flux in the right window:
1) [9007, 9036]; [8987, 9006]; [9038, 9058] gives 1.0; 5.26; 5.38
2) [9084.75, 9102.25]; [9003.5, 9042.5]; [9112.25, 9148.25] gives 1.0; 5.19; 5.13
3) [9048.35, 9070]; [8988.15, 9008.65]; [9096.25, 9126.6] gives -1.1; 5.26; 5.01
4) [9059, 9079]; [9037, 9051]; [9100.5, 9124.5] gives 0.4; 5.38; 5.04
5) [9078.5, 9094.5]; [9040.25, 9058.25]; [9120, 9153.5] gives 1.0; 5.38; 5.16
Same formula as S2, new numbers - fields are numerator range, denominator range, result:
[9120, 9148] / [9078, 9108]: 1.05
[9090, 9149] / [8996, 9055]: 0.99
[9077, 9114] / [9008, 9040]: 0.98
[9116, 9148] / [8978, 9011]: 1.01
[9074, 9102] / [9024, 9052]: 0.94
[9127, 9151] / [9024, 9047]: 1.01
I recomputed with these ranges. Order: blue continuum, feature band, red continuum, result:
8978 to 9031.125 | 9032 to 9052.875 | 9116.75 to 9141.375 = -0.52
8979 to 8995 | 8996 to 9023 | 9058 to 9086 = 0.89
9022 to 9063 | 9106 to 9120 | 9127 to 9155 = 0.37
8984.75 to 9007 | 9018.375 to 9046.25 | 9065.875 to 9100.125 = -0.33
